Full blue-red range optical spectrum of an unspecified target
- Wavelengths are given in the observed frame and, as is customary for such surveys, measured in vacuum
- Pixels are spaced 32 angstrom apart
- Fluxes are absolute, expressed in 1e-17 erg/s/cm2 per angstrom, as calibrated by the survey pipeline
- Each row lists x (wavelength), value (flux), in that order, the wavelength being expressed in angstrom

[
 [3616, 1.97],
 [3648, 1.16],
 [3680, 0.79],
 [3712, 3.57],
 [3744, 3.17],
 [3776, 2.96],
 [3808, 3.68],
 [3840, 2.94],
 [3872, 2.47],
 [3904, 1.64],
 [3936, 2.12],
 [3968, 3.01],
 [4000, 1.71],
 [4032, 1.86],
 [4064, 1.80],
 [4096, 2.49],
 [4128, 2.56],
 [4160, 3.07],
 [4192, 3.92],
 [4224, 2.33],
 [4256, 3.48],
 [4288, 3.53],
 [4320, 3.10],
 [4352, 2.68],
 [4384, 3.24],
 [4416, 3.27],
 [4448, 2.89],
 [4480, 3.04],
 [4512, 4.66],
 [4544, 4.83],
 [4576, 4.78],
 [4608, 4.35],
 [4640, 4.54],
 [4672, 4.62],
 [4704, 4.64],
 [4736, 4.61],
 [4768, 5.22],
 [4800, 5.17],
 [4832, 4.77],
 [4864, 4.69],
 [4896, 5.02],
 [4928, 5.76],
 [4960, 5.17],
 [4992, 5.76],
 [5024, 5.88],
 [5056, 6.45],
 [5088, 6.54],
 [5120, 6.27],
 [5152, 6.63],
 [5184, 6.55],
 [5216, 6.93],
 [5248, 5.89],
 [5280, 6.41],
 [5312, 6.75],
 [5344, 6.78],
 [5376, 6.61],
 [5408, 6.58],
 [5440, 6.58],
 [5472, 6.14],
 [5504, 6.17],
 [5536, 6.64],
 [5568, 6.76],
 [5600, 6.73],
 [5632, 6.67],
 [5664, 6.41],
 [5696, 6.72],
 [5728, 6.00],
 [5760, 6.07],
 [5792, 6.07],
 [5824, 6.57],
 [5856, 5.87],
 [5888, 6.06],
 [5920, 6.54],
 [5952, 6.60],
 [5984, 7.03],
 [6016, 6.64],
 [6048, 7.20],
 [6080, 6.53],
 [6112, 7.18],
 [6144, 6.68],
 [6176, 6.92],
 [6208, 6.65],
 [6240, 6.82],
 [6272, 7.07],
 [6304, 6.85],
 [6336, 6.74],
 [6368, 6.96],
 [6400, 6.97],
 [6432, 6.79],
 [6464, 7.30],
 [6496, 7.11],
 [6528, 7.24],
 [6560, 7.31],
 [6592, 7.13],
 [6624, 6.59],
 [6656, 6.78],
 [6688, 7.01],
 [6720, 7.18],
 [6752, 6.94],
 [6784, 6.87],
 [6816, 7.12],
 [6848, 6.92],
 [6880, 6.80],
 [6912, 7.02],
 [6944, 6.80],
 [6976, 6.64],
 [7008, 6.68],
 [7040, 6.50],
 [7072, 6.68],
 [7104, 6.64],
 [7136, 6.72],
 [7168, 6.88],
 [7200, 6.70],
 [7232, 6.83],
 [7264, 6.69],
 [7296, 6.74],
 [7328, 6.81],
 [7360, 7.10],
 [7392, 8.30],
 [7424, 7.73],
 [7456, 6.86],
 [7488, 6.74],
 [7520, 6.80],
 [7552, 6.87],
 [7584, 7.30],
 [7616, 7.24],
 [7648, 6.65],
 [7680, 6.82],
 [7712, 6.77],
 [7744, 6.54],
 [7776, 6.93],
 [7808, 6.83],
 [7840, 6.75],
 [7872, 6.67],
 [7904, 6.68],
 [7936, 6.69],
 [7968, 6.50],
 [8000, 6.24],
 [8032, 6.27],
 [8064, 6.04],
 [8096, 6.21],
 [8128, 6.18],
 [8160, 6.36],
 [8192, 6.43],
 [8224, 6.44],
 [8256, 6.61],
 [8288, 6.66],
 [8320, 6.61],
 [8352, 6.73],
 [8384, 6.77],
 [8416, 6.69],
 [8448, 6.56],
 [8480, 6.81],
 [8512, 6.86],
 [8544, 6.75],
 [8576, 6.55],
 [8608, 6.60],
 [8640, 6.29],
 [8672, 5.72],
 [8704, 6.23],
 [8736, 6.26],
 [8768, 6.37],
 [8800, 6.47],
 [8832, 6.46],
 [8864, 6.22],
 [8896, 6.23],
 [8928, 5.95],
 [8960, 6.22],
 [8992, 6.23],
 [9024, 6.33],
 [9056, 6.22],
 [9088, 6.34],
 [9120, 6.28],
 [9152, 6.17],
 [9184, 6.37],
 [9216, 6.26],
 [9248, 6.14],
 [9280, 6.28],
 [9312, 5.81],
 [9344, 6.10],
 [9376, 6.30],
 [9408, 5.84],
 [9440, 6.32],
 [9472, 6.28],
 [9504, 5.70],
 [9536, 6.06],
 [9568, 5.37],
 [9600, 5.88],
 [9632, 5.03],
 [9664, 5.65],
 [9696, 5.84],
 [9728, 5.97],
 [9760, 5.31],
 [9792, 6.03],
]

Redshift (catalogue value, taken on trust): 0.126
